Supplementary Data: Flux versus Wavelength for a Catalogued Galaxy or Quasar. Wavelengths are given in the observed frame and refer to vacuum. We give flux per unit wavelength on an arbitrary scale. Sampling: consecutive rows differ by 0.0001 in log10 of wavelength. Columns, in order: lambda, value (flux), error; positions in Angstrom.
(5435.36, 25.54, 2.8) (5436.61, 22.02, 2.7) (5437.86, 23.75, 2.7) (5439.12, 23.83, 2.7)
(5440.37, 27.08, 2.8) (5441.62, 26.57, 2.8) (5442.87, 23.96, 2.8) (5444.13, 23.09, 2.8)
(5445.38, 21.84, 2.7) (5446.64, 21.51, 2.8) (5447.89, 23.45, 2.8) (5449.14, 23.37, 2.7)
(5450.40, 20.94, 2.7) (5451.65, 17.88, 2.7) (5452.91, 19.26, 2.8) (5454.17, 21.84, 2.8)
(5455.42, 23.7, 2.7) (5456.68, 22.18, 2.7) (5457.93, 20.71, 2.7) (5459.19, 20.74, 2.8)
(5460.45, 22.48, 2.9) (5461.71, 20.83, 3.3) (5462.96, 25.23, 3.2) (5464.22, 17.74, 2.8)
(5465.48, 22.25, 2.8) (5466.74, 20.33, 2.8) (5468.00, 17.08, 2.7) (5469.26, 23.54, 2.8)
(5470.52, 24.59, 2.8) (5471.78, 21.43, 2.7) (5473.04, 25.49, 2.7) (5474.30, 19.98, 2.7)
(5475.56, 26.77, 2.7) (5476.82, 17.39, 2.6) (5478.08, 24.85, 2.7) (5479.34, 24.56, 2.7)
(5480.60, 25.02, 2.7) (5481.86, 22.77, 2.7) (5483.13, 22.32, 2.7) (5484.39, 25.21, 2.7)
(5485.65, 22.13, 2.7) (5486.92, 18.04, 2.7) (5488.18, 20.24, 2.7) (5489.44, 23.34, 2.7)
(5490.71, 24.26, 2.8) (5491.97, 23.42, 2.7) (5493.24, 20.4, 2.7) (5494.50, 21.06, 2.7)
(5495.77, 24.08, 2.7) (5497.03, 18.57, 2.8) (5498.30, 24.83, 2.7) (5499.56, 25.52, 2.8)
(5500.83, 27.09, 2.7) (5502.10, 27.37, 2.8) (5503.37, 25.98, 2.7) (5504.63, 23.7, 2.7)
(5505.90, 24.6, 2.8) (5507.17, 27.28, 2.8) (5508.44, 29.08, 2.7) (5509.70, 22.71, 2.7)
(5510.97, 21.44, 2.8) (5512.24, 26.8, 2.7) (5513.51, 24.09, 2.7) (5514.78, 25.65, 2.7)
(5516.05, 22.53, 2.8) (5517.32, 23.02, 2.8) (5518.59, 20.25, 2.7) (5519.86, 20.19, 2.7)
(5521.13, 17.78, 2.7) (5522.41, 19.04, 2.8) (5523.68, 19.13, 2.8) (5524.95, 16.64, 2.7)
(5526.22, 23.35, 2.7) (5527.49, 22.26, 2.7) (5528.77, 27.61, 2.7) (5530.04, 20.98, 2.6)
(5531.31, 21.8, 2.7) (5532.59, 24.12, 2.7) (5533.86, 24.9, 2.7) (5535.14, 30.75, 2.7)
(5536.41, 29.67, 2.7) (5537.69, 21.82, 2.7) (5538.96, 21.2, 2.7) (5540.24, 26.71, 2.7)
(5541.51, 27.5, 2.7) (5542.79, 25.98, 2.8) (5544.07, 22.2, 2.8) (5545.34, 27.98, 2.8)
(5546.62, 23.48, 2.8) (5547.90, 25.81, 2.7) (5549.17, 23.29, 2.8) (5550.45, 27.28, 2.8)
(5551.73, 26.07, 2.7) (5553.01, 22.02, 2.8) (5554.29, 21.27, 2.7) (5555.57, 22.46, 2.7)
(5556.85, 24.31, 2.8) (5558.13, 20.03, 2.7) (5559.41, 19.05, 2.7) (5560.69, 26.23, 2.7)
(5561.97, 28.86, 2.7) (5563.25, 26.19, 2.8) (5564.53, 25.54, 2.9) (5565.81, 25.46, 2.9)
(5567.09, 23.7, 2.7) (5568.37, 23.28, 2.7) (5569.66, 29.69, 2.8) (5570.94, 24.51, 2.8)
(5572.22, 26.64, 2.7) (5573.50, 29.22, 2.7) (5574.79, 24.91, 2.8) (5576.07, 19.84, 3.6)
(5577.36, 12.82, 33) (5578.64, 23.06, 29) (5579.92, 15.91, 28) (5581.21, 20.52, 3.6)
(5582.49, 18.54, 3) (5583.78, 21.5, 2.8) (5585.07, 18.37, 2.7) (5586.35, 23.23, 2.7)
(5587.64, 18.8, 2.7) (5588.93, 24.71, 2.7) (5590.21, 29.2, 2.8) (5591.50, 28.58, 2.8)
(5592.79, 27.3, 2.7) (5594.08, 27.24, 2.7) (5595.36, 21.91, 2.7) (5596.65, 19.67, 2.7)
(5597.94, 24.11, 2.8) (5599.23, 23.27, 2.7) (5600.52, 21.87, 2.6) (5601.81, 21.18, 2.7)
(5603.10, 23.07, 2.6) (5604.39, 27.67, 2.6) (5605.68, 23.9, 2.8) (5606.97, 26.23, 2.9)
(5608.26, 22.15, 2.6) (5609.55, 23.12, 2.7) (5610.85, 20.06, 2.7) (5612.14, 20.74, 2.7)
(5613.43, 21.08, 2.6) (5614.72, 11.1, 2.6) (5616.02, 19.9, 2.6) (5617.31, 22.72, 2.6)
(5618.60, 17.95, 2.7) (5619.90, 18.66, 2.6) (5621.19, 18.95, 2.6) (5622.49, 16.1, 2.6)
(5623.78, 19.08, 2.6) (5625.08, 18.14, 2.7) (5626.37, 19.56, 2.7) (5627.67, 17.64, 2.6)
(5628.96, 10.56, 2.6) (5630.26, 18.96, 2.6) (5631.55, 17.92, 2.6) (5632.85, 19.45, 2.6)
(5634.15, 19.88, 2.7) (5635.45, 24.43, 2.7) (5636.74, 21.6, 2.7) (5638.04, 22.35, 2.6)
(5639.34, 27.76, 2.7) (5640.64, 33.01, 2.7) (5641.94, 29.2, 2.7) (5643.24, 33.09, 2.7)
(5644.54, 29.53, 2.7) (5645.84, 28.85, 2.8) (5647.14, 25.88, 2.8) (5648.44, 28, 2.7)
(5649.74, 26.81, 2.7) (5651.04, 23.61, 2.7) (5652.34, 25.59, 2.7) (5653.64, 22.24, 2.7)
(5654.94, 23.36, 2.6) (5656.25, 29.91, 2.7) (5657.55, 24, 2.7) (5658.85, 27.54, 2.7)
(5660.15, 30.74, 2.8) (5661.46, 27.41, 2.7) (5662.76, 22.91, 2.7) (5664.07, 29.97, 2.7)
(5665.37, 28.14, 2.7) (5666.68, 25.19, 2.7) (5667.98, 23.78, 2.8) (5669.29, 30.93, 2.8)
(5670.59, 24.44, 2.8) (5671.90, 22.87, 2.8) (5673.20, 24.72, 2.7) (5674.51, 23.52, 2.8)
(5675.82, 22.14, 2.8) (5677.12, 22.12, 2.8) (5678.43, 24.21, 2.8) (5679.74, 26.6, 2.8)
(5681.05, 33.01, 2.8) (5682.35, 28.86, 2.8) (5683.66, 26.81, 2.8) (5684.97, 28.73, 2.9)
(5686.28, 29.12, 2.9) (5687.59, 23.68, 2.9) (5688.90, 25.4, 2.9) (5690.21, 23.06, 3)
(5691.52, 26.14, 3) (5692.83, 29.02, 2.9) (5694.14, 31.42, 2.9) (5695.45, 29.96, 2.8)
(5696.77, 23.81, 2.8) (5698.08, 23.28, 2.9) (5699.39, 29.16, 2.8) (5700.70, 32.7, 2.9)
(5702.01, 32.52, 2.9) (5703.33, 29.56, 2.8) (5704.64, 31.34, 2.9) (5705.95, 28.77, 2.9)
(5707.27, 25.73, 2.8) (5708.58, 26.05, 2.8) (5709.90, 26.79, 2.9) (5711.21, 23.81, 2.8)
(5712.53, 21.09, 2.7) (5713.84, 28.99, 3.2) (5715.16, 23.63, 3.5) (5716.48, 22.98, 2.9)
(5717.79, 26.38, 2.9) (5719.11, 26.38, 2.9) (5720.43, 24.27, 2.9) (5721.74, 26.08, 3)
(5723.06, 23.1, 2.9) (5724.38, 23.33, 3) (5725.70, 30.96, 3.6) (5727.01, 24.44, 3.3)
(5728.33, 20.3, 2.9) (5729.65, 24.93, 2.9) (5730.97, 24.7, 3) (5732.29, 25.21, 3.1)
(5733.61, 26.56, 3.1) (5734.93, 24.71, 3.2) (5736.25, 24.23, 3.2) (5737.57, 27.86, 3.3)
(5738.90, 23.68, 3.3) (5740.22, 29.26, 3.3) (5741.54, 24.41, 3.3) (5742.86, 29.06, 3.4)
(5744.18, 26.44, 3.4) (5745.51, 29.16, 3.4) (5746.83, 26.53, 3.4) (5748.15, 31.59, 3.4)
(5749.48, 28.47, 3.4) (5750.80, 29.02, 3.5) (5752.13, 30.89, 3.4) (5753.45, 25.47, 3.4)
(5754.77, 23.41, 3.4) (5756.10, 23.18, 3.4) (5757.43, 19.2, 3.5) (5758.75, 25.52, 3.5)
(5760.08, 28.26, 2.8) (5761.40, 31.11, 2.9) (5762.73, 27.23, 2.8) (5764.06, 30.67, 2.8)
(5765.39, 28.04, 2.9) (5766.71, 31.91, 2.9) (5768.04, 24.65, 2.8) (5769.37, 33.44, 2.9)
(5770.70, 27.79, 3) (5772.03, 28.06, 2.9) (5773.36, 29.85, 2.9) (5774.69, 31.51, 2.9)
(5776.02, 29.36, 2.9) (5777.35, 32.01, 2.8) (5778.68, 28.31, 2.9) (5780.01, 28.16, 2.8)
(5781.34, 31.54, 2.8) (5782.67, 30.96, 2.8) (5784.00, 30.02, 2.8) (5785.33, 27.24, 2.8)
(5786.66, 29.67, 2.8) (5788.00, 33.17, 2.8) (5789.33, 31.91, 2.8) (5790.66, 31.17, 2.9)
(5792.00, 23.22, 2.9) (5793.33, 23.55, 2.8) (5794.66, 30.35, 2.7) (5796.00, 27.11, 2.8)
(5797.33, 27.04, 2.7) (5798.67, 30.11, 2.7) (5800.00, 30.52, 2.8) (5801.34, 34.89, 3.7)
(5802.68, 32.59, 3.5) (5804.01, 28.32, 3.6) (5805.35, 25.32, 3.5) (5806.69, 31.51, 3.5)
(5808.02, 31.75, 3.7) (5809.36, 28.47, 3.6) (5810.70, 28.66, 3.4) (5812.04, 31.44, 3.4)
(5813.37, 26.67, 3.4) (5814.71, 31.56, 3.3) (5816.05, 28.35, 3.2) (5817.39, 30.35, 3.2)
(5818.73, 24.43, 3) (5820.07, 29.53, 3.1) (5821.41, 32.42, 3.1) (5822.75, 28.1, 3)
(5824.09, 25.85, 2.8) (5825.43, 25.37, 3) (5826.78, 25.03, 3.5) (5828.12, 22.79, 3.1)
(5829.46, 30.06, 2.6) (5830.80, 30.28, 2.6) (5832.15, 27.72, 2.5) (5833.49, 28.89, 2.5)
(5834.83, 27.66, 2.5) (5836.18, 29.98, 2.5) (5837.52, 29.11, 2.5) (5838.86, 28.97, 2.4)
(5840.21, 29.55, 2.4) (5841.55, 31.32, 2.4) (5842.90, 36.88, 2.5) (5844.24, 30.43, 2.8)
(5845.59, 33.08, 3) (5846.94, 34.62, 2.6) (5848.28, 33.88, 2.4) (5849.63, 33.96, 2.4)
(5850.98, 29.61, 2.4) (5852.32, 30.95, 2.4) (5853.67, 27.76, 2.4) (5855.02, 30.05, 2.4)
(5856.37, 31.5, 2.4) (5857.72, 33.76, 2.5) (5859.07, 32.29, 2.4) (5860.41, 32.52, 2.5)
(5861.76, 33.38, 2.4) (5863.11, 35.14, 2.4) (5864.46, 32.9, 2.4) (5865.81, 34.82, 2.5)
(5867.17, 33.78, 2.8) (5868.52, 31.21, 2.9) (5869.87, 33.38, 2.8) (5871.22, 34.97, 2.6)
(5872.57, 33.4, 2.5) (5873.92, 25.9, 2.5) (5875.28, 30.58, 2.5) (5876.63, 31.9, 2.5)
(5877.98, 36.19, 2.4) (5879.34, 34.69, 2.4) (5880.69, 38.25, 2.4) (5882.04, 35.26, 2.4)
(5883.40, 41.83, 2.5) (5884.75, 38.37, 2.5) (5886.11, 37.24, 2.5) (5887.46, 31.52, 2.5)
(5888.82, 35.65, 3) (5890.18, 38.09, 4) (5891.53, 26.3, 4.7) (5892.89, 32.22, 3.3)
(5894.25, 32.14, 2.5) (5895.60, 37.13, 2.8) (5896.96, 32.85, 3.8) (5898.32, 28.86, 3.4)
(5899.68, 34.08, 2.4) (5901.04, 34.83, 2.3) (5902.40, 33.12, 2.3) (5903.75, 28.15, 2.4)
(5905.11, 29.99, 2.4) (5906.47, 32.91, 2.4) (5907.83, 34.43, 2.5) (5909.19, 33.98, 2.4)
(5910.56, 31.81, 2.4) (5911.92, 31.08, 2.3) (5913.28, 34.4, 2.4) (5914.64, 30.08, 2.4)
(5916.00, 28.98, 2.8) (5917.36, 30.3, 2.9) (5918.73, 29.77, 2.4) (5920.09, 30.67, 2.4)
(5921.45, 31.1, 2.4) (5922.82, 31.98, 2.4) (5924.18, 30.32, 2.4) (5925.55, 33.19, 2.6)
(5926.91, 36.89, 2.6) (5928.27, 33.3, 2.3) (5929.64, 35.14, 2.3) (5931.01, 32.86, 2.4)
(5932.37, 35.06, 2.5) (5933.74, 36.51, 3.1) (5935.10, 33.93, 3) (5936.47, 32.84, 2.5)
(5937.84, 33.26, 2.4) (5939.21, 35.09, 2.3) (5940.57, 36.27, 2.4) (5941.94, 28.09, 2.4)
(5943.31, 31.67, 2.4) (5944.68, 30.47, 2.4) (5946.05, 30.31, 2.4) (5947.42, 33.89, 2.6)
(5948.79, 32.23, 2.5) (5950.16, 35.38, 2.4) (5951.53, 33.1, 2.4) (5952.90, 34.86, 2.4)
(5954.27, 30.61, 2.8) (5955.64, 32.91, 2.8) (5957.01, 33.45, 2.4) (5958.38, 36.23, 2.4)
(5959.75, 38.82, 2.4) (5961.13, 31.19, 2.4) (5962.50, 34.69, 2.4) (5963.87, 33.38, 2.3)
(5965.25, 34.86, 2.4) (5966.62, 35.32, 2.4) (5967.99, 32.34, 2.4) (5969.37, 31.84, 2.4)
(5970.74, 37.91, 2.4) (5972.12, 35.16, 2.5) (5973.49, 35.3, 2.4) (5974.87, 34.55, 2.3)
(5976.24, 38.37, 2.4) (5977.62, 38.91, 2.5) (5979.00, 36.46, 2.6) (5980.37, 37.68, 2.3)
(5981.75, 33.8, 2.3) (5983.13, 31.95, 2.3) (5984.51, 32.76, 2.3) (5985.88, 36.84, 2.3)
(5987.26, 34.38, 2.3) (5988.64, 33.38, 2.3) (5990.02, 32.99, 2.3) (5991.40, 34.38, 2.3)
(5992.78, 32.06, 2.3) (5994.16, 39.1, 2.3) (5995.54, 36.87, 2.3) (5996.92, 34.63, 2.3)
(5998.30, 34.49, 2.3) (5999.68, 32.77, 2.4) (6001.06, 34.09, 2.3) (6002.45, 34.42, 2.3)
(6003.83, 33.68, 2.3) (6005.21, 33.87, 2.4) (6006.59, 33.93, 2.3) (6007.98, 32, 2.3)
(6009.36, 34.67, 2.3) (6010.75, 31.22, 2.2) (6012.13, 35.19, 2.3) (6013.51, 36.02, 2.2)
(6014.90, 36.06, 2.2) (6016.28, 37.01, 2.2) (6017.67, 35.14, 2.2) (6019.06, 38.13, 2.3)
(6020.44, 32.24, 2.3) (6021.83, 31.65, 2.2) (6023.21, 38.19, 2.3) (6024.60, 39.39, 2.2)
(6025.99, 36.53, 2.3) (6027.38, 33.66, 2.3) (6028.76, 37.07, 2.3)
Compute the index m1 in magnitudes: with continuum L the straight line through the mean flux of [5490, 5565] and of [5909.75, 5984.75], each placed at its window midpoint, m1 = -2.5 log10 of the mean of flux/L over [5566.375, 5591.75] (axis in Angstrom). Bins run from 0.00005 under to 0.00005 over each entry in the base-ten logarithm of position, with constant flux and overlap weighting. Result 0.10 mag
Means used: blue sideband 23.8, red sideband 33.5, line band 22.8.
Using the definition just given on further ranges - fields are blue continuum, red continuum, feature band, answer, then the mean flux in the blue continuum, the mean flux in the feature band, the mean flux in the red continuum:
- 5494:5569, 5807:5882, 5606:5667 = 0.136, 23.9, 23.2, 30.9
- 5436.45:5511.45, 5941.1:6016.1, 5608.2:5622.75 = 0.323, 22.9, 19.3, 34.2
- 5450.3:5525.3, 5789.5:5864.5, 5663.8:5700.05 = 0.013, 22.5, 26.4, 29.9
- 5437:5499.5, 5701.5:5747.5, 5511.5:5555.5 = -0.012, 22.4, 23.6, 26.1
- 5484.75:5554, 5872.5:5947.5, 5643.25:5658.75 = 0.012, 23.6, 26.5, 33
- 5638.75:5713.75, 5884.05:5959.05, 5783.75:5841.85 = 0.051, 27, 28.9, 32.9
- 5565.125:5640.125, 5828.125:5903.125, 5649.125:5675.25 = -0.073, 21.7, 25.9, 32.6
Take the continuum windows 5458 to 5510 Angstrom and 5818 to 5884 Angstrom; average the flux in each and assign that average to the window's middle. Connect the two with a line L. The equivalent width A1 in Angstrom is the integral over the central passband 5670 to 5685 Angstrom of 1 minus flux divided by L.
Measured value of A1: 1.0 Angstrom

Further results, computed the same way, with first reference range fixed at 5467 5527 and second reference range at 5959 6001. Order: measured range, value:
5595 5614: 2.12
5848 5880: -0.41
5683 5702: 0.17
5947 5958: 0.27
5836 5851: -0.21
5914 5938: 0.72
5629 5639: 2.29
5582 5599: 1.23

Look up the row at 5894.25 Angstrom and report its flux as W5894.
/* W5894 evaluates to 32.14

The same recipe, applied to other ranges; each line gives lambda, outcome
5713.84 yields 28.99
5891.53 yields 26.3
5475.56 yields 26.77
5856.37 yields 31.5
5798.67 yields 30.11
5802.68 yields 32.59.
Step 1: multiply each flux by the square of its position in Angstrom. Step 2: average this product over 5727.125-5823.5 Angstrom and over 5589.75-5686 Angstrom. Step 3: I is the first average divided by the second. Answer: 1.24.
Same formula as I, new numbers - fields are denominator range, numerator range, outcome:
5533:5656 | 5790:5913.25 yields 1.47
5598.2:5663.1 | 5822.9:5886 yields 1.49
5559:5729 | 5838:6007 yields 1.51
